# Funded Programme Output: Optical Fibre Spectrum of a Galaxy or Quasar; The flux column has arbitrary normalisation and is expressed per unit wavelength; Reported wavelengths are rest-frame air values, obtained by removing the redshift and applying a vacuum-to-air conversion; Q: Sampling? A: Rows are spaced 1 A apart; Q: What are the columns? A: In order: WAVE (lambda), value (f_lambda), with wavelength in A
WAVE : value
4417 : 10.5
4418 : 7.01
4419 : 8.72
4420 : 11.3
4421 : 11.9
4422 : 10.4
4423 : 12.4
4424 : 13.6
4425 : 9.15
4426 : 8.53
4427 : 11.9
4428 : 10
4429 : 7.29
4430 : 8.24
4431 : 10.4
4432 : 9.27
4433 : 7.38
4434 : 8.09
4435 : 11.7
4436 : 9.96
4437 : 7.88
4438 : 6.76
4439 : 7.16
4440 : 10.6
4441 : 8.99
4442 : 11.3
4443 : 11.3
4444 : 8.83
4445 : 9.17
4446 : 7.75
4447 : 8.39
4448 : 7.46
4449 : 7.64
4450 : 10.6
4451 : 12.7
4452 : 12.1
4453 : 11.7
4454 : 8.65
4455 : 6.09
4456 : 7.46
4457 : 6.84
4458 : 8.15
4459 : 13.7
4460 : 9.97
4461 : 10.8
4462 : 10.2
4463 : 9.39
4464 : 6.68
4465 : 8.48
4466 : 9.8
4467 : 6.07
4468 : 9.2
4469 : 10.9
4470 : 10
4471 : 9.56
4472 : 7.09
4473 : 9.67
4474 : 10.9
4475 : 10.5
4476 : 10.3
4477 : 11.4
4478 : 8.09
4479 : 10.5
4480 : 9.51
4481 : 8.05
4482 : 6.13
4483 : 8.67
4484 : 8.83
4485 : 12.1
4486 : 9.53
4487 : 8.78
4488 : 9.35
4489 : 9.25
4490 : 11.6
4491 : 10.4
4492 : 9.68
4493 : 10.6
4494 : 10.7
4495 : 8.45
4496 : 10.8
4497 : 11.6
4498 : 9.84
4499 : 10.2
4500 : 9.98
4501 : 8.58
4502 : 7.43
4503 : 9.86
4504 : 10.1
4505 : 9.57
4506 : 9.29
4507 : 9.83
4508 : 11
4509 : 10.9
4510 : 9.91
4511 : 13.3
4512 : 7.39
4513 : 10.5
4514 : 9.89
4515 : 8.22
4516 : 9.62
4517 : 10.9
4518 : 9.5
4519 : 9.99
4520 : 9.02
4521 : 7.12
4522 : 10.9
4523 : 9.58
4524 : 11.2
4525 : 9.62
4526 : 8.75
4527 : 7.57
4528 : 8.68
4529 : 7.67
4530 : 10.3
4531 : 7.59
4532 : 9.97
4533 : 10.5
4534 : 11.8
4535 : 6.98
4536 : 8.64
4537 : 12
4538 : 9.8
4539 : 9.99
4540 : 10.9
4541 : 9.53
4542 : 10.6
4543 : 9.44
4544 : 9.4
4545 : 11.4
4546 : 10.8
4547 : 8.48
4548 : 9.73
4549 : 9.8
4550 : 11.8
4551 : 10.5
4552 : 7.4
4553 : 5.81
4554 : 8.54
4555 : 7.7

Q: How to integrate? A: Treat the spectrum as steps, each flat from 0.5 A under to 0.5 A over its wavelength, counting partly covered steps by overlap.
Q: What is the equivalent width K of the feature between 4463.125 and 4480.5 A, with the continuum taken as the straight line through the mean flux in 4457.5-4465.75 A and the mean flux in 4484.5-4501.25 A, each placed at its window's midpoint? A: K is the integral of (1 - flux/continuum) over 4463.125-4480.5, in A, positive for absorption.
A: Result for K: 0.9 A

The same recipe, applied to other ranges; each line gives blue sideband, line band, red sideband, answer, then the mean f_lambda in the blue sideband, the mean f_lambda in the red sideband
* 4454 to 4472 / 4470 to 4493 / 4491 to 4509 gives -0.36 A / 8.95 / 9.9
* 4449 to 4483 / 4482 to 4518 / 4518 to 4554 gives -1.52 A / 9.39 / 9.51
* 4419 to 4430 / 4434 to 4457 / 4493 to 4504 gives 2.38 A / 10.5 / 9.8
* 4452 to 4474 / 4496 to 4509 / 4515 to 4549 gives -0.59 A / 9.18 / 9.62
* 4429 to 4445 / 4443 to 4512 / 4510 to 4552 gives -1.32 A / 9.13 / 9.71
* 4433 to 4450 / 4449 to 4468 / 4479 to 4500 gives -0.30 A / 8.94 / 9.73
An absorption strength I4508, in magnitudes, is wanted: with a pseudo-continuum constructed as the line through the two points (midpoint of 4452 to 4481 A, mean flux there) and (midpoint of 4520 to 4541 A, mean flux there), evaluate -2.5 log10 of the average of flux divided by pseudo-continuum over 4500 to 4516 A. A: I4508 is -0.03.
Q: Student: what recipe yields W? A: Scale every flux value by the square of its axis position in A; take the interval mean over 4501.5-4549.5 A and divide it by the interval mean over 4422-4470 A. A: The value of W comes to 1.07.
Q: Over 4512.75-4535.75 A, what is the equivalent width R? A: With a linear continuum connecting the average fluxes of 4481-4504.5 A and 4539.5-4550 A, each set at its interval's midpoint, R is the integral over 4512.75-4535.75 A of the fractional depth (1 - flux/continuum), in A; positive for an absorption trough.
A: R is 1.3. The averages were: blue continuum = 9.64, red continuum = 10.1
